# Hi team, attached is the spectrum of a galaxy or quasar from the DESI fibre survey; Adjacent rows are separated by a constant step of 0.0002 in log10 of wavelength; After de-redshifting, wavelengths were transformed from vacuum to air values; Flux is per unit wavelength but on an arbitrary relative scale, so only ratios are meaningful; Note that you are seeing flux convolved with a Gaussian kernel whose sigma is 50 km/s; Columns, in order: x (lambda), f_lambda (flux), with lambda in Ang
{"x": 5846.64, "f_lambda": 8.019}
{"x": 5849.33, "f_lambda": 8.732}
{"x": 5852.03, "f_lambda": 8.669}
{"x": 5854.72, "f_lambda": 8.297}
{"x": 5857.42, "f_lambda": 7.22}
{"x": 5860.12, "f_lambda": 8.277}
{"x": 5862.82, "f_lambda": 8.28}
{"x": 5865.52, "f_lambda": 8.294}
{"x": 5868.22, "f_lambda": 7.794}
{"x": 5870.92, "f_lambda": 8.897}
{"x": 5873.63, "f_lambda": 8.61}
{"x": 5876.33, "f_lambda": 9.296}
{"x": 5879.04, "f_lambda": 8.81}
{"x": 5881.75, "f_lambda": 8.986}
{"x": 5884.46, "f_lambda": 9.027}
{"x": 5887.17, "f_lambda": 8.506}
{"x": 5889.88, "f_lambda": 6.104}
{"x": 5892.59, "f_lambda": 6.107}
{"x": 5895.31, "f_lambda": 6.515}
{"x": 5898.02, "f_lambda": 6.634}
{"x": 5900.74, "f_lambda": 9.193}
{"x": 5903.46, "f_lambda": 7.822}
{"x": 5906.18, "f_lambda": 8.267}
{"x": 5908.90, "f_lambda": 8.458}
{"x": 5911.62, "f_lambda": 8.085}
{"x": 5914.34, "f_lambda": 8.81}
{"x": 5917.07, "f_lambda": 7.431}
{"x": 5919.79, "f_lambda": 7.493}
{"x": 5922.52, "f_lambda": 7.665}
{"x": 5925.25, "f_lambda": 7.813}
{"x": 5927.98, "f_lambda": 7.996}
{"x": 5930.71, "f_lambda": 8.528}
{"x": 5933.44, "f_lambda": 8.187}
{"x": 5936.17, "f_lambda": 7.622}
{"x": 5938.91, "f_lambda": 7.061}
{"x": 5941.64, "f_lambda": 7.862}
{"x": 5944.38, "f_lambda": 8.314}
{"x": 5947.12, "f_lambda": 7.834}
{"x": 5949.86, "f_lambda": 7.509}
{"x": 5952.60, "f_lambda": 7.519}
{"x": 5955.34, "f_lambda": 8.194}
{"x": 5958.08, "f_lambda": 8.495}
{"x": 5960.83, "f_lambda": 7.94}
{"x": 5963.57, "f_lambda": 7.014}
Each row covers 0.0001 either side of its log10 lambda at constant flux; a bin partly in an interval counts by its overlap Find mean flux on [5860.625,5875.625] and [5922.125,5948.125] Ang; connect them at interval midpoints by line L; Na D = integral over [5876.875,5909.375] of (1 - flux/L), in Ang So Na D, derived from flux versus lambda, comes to 1.3 Ang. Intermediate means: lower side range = 8.41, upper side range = 7.9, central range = 7.89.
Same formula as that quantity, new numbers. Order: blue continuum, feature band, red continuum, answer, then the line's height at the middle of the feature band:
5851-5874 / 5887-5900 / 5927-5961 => 2.2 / 8.12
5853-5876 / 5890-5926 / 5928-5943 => 1.6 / 8.02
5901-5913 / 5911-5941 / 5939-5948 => 0.7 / 8.06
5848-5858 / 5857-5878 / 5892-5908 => -0.9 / 8.06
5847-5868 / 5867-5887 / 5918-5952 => -1.6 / 8.11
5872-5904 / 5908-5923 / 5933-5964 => -0.2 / 7.9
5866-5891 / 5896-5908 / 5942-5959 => 0.6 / 8.3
